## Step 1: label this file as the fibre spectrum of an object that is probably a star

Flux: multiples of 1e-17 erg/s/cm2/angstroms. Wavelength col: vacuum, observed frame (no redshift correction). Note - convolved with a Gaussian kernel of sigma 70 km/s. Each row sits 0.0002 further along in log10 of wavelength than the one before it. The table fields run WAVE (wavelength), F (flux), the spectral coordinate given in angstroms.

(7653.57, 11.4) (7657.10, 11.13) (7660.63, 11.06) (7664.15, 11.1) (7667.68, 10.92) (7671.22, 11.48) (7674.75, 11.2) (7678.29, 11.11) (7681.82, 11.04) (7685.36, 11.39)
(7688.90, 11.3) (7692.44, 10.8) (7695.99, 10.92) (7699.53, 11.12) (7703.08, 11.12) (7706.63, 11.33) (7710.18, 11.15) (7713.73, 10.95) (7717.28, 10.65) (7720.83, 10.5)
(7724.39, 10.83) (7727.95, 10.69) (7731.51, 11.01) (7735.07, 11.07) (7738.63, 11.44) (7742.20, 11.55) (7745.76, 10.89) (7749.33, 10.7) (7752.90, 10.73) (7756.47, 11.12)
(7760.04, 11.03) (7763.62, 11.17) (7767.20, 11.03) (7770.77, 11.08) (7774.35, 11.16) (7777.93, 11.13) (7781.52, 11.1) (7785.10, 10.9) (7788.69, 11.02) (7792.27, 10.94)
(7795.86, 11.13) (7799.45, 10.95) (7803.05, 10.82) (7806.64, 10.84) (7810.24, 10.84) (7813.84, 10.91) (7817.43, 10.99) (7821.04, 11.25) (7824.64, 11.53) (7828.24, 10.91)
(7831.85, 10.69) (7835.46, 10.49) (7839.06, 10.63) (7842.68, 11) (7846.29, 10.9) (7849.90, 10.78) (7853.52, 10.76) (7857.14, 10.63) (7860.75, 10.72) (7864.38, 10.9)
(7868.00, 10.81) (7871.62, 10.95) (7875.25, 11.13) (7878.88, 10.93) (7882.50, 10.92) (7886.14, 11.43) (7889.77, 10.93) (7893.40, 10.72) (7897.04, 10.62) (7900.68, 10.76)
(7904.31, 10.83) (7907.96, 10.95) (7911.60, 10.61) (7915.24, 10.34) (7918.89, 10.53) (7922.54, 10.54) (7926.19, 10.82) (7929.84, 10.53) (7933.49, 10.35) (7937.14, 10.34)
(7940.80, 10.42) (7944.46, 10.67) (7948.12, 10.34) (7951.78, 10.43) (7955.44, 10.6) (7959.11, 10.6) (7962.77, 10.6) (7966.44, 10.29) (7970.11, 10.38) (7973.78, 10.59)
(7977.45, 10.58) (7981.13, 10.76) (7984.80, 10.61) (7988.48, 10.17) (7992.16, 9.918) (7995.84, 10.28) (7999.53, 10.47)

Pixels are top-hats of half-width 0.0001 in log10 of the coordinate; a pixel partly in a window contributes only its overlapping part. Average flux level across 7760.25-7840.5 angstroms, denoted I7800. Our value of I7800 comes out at 11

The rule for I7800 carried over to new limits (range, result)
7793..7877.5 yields 10.9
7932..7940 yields 10.4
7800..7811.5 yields 10.8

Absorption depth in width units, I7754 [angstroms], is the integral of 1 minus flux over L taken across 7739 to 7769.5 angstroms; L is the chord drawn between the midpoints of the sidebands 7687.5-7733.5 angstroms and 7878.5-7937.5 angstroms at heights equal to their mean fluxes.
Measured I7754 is -0.4 angstroms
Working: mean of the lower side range 10.9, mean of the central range 11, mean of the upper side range 10.7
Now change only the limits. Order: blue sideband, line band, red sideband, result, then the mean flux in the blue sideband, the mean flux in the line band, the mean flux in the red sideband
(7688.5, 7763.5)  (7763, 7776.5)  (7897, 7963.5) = -0.3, 11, 11.1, 10.6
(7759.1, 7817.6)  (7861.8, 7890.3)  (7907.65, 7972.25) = -0.7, 11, 11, 10.5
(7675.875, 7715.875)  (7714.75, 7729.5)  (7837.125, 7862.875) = 0.5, 11.1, 10.7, 10.8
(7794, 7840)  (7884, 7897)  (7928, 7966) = -0.4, 10.9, 11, 10.5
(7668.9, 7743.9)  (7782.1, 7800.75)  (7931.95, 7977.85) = -0.2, 11.1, 11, 10.5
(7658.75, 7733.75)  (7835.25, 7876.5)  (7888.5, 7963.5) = -0.3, 11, 10.8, 10.6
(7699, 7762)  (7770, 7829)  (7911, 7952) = -1.2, 11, 11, 10.5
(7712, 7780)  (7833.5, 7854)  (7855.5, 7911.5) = 0.3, 11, 10.8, 10.9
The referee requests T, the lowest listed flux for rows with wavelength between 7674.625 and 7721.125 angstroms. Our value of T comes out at 10.5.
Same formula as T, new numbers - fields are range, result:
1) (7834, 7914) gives 10.49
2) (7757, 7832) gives 10.69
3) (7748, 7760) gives 10.7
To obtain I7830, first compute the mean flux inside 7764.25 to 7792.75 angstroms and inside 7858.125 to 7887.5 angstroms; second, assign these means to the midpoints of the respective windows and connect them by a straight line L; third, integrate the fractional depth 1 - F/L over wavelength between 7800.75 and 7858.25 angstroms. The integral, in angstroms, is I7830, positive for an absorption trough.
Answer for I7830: 0.7 angstroms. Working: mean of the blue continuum 11.1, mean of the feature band 10.9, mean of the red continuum 11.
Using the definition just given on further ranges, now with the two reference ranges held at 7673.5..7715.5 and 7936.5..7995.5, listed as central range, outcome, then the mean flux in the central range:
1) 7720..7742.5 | 0.06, 11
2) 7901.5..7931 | -0.21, 10.7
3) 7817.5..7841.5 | -0.30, 10.9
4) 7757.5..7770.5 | -0.16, 11.1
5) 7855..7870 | -0.09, 10.8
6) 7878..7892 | -0.52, 11.1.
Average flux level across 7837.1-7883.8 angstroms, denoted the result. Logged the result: 10.9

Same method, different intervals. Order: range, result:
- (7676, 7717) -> 11.1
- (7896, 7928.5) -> 10.7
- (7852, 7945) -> 10.7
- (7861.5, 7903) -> 10.9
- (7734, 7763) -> 11.1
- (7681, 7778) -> 11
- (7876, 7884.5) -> 11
